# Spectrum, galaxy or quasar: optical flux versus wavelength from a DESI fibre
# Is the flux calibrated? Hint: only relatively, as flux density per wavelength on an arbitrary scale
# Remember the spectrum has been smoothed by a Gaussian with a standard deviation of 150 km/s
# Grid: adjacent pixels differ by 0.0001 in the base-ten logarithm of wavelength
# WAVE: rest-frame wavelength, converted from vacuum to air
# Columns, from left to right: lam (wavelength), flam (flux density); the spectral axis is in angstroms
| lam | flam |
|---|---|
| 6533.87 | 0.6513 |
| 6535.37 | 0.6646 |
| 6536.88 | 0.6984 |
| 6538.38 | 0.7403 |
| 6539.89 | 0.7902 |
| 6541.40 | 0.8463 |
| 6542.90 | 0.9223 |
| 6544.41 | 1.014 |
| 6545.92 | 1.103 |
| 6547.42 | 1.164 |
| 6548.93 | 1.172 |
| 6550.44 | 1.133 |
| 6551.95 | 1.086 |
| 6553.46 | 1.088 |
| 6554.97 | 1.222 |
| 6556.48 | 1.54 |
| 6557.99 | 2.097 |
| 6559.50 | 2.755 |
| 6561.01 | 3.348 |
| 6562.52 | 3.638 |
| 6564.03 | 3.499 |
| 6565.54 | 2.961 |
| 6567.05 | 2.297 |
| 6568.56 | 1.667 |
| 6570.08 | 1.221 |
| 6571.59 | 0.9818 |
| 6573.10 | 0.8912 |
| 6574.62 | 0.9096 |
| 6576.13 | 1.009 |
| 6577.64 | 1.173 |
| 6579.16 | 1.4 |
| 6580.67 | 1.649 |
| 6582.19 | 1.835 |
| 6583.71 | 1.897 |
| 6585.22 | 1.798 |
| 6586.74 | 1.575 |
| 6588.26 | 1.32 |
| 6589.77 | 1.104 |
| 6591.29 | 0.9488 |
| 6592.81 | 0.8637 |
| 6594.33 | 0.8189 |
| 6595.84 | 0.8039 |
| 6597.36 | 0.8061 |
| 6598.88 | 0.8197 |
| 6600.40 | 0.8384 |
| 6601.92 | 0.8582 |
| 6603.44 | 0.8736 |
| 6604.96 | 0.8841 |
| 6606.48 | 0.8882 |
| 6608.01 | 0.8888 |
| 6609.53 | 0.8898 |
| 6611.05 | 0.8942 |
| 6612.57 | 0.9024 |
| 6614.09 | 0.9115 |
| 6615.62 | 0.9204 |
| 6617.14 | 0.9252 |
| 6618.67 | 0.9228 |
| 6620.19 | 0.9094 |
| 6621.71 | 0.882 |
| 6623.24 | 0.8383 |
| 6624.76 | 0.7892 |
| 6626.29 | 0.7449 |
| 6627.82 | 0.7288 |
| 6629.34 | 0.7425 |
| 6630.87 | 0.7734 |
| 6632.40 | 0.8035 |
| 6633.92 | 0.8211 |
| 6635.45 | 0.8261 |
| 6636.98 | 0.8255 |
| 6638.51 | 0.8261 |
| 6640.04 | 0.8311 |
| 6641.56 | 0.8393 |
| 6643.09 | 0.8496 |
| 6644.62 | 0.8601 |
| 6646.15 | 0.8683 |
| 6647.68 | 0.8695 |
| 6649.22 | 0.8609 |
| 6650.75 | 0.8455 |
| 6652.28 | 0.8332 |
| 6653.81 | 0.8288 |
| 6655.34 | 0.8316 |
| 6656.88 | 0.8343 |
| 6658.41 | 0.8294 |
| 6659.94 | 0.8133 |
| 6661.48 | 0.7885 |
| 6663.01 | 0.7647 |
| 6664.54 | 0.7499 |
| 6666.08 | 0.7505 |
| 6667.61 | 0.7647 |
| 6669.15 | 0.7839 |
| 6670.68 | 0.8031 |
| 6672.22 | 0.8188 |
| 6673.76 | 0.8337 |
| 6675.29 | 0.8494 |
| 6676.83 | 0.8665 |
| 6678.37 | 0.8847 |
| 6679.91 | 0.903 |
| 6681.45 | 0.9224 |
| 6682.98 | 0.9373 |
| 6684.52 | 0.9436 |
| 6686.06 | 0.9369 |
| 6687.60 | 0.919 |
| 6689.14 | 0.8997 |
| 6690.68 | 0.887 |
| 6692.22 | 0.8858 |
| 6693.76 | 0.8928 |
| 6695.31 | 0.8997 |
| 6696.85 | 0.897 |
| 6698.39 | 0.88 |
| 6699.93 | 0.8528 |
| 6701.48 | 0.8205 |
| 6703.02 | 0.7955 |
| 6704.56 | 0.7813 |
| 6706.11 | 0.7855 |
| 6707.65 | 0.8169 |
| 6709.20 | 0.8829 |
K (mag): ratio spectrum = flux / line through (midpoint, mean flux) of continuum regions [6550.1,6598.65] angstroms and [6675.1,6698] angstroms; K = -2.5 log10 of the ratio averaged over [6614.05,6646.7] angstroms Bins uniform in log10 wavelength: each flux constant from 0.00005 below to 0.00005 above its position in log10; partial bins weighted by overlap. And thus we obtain 0.44 mag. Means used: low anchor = 1.6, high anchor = 0.902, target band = 0.836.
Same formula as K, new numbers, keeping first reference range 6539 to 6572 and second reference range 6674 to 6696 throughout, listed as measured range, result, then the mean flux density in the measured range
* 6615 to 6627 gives 0.44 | 0.867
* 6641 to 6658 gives 0.31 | 0.847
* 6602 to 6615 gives 0.48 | 0.89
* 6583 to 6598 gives 0.25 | 1.19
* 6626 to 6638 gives 0.49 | 0.785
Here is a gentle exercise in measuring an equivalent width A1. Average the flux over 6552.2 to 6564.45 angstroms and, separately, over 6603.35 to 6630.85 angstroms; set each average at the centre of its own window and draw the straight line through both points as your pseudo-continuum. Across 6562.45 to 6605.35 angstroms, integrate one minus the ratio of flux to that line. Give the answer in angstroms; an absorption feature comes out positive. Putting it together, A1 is 8.36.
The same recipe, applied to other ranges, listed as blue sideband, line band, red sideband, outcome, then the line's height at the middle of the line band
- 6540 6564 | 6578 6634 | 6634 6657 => 8.64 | 1.18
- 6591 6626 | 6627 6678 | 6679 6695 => 4.42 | 0.894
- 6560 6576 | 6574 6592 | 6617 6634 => 3.80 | 1.77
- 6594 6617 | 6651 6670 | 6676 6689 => 2.14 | 0.901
